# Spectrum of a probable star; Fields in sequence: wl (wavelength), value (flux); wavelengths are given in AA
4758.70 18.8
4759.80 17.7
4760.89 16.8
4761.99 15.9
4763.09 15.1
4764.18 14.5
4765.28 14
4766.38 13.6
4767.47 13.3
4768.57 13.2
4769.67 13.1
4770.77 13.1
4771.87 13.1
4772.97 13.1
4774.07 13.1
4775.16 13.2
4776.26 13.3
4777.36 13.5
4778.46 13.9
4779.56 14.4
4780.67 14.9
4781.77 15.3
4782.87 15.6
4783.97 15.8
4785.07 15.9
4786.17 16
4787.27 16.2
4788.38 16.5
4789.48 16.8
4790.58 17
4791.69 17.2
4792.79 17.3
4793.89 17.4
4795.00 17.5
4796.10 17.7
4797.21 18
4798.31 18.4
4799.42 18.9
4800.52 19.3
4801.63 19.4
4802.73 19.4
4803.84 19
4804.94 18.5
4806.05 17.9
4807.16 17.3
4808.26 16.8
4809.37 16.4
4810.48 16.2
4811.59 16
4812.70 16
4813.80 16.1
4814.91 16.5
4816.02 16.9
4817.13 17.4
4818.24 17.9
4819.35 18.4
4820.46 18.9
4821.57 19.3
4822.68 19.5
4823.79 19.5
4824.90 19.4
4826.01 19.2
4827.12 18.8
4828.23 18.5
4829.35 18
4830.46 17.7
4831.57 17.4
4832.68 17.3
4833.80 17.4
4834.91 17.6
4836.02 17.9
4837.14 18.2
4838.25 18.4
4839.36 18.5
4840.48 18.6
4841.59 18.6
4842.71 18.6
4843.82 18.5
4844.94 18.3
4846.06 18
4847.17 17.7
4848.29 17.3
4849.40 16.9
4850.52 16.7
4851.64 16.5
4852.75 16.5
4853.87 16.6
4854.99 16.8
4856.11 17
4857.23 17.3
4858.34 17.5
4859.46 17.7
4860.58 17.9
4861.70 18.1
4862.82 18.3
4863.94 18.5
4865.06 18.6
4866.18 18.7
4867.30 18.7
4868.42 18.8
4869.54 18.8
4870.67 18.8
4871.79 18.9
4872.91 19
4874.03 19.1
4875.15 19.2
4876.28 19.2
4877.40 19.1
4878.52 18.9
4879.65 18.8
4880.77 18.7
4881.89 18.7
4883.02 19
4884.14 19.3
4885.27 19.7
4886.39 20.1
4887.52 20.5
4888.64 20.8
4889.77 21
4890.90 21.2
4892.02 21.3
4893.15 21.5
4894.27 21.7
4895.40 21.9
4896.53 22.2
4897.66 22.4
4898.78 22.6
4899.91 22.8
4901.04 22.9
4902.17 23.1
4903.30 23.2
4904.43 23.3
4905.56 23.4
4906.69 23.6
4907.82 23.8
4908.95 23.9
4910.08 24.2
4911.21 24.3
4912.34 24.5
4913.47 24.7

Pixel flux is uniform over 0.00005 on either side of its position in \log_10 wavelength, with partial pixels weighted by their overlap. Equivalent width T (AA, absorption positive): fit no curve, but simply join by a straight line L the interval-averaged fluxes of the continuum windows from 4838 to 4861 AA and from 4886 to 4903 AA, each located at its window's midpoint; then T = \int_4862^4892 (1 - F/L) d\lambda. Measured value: 1.3 AA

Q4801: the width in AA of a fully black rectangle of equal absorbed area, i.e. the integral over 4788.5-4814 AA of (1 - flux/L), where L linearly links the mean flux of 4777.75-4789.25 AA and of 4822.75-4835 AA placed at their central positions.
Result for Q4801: -1.6 AA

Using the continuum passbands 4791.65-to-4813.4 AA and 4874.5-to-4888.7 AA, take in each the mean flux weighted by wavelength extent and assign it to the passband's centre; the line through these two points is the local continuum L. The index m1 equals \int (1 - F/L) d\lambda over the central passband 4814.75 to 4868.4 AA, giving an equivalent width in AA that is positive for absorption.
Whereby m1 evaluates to 1.5 AA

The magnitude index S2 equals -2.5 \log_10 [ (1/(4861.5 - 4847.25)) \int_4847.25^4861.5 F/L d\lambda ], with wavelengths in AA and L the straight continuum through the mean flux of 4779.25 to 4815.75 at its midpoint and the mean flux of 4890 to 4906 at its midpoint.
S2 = 0.17 mag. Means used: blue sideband 17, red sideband 22.4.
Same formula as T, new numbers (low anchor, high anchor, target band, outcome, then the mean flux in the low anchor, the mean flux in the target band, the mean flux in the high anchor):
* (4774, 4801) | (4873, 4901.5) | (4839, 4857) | 1.2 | 16.2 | 17.5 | 20.5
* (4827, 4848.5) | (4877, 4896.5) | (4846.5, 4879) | 1.9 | 18.1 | 18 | 20.2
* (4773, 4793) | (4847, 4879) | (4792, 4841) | -4.7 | 15.2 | 18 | 18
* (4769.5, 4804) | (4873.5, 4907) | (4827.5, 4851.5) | 0.8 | 16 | 17.9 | 21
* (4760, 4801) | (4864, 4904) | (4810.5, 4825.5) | -0.5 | 15.5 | 17.8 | 20.3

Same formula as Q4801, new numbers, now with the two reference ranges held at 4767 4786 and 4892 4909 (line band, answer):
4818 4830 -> -1.0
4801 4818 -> -1.1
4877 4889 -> 1.2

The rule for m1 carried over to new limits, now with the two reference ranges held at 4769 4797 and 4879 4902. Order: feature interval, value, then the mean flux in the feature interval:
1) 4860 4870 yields 0.5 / 18.5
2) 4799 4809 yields -1.3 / 18.5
